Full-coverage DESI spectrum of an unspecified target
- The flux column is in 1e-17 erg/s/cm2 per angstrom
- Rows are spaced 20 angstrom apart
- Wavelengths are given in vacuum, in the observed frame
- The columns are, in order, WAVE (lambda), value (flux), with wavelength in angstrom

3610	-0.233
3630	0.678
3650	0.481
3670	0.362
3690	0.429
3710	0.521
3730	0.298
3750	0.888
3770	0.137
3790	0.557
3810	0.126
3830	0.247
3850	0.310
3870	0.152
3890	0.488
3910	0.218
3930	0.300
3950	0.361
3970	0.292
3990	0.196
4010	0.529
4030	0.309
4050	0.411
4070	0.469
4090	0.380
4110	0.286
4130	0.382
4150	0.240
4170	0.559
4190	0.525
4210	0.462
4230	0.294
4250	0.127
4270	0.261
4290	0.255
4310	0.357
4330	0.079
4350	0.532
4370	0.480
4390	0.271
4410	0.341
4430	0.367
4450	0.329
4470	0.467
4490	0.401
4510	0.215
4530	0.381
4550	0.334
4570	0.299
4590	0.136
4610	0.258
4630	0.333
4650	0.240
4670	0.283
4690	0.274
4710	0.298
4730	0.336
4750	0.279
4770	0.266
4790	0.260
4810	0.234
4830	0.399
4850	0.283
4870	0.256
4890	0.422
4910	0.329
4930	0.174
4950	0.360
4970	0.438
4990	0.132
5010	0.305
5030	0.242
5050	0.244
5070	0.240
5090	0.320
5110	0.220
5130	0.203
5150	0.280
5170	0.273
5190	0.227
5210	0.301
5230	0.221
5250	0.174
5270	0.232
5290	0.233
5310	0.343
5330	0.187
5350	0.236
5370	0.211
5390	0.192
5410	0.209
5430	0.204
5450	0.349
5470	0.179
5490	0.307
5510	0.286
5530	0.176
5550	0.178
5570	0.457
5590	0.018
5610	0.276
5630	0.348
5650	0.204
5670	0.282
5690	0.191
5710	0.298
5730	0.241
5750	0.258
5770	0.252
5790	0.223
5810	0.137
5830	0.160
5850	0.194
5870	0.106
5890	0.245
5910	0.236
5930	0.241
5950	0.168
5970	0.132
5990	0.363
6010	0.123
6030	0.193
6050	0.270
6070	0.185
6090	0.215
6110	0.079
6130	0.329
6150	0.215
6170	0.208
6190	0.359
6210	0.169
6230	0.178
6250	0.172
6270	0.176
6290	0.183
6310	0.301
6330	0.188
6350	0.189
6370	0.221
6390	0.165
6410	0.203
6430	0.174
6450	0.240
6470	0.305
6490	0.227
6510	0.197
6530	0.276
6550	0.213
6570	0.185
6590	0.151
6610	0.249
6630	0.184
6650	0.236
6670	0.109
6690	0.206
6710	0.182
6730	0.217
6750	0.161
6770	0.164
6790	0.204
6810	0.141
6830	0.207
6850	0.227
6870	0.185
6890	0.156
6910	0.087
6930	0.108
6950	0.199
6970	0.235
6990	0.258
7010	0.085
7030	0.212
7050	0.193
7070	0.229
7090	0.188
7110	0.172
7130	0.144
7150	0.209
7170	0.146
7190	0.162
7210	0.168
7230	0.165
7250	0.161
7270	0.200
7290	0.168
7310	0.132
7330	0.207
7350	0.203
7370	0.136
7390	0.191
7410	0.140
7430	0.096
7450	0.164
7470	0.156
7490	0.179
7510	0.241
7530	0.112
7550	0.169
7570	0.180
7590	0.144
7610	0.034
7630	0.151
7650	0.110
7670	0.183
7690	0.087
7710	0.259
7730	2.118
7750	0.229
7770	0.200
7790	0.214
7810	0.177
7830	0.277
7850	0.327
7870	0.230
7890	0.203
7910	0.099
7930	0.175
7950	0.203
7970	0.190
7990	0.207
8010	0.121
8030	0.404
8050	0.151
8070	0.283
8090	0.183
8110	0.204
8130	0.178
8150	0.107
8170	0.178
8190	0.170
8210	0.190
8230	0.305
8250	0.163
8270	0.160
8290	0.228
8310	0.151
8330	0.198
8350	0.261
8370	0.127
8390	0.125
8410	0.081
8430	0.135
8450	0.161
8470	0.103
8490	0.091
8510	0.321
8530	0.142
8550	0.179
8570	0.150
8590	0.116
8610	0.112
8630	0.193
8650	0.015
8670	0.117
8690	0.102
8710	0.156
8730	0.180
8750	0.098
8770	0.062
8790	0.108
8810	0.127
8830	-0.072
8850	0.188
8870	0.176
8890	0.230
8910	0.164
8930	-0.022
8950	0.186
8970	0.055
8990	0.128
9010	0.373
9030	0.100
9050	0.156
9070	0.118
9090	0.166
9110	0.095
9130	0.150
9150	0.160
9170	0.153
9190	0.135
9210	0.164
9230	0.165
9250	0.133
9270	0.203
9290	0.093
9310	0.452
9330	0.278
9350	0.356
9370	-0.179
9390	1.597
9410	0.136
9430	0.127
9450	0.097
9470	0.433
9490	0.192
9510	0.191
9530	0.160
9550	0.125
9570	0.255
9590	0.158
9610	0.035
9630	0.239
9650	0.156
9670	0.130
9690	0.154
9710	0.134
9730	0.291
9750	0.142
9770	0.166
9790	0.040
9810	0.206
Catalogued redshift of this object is 1.07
